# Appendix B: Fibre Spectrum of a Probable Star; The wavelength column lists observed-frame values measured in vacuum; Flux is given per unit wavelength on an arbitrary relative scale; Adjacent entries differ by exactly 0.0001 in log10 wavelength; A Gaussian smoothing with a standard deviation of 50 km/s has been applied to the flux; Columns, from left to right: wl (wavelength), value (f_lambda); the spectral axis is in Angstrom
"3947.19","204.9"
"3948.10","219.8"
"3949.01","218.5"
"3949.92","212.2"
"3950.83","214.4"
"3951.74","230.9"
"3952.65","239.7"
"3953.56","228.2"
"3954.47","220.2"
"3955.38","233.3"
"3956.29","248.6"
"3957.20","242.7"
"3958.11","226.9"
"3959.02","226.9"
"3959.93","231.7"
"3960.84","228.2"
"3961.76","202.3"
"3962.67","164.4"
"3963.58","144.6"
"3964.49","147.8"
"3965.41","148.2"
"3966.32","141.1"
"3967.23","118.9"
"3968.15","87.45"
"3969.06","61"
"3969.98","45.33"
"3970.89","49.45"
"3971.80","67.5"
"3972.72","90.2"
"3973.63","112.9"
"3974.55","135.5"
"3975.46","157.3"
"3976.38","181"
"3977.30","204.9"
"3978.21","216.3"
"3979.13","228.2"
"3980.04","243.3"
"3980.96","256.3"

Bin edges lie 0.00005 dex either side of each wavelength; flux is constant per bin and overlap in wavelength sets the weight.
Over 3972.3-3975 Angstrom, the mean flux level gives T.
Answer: 113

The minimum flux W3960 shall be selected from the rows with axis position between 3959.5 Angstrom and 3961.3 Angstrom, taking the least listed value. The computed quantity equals 228.2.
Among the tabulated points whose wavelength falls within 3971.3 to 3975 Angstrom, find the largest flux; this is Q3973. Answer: 135.5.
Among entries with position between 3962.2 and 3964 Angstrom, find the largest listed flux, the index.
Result 164.4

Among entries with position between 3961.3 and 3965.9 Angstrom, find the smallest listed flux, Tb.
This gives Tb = 144.6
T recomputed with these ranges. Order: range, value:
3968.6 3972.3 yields 56.2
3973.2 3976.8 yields 146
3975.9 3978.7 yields 200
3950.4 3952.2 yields 223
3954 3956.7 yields 234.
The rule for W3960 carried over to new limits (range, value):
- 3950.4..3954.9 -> 214.4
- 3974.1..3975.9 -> 135.5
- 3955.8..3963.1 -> 164.4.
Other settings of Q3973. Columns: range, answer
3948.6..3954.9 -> 239.7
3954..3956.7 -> 248.6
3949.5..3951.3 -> 214.4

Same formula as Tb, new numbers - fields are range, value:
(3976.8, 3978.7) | 204.9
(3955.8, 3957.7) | 242.7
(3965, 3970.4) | 45.33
